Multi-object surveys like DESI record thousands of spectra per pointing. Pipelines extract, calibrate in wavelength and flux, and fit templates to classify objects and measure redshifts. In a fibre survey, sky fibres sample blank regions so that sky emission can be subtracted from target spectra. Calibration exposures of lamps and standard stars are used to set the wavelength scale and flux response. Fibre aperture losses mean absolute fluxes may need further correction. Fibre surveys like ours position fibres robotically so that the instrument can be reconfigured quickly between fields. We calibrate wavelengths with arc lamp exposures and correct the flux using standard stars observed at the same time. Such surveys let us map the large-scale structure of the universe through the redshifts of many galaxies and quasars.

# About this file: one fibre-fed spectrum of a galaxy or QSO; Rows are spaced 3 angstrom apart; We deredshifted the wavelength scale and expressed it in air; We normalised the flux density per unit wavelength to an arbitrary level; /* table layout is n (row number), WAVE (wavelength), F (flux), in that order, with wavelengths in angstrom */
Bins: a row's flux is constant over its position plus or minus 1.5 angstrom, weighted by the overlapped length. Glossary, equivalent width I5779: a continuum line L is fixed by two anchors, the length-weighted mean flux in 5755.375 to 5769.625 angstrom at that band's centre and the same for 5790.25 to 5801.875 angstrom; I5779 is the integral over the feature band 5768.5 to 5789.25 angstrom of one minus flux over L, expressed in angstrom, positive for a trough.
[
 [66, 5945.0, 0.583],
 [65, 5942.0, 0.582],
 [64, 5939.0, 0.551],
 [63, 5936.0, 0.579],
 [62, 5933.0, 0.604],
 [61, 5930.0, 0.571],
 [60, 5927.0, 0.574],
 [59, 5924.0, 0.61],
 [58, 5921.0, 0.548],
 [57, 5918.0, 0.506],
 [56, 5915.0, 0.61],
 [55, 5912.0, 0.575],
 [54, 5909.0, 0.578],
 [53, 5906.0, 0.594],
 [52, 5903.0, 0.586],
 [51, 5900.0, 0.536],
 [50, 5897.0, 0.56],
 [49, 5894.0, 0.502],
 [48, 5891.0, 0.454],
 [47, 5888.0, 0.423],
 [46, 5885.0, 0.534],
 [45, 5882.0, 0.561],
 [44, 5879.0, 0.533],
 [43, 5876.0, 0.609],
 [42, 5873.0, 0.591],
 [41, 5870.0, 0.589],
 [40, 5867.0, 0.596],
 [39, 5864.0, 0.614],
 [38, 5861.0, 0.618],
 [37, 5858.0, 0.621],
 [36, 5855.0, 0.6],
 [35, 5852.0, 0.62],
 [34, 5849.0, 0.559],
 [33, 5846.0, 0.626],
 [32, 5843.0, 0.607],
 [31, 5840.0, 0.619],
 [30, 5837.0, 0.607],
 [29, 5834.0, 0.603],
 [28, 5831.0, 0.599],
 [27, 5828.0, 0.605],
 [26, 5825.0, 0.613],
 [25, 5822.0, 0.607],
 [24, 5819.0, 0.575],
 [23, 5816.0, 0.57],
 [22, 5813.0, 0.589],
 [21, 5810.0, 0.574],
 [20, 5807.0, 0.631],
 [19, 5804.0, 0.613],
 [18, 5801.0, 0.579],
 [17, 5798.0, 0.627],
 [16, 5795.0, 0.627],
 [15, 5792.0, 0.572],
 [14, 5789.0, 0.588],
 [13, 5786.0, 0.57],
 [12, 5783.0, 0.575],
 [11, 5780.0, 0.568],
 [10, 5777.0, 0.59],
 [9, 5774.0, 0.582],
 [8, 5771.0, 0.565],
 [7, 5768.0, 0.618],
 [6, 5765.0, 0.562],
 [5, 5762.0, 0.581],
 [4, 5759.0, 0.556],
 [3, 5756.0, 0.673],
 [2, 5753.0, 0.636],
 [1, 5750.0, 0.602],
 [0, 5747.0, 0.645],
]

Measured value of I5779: 0.7 angstrom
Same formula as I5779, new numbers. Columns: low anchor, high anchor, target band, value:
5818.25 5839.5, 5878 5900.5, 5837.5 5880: -3.3 angstrom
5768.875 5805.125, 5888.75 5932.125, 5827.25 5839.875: -0.6 angstrom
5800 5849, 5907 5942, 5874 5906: 2.7 angstrom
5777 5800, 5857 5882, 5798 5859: -1.0 angstrom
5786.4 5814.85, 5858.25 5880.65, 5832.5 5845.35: -0.3 angstrom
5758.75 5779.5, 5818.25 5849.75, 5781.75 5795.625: 0.1 angstrom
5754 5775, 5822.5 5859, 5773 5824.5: 0.7 angstrom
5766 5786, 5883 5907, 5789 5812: -1.3 angstrom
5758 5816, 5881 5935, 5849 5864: -1.1 angstrom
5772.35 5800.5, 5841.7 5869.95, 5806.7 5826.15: 0.1 angstrom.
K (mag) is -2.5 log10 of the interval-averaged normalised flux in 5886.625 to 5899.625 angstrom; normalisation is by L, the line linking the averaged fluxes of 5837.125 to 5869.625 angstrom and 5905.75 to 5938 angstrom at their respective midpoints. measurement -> 0.20 mag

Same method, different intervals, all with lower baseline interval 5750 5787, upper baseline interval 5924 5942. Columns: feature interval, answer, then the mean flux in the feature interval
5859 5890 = 0.033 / 0.566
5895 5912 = 0.023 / 0.569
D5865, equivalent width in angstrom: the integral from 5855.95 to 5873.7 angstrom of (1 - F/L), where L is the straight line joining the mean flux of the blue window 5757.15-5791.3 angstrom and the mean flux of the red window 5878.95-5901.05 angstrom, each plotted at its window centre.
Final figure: -2.7 angstrom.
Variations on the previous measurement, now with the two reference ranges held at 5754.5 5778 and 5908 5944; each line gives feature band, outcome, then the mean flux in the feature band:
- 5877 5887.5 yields 0.8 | 0.534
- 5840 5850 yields -0.3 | 0.602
